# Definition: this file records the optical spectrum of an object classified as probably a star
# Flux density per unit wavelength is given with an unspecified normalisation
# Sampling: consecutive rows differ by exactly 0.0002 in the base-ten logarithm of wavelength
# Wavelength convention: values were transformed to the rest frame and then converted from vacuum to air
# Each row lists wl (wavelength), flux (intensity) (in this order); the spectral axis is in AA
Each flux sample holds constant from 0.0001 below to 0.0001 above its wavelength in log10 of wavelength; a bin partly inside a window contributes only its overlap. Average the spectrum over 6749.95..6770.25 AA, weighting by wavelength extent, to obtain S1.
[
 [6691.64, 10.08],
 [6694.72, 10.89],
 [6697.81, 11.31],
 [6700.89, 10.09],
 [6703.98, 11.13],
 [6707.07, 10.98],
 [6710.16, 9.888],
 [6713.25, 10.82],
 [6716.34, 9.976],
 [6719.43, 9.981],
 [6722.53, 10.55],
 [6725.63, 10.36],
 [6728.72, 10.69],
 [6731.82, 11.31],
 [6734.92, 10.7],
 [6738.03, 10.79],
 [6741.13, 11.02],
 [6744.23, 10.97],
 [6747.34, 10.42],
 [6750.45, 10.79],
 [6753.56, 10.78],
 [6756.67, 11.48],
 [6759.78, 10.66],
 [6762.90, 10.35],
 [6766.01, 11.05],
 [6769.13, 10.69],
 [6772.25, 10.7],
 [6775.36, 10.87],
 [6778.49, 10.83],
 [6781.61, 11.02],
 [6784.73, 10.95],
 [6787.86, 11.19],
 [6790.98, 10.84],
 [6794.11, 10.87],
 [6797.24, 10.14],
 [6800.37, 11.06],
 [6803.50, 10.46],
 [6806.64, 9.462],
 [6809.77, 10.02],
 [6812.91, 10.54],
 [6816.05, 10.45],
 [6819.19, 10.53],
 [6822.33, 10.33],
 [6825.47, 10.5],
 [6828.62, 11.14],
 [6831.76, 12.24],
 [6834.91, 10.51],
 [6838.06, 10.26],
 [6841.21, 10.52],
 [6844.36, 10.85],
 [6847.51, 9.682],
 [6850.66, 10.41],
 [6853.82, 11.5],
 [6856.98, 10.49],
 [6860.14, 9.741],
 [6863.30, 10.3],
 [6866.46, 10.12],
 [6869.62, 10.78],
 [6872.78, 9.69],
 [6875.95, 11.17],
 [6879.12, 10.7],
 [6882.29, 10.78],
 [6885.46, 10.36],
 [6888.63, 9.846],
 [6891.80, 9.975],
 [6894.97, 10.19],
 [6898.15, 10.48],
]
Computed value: 10.8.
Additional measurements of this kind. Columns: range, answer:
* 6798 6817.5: 10.3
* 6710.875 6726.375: 10.3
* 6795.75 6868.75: 10.5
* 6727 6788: 10.9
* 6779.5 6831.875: 10.7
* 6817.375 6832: 10.8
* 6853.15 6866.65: 10.4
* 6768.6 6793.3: 10.9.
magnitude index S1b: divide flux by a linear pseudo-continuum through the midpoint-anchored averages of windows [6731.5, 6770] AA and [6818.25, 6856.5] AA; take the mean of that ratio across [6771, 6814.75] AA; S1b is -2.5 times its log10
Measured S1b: 0.01 mag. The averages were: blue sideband 10.8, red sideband 10.7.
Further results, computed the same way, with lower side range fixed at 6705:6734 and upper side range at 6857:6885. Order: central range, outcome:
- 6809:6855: -0.020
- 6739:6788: -0.037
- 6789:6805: -0.023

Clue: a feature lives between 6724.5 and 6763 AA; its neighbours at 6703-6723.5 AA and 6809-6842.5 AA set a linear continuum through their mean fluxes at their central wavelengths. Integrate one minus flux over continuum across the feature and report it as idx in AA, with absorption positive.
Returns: -1.12 AA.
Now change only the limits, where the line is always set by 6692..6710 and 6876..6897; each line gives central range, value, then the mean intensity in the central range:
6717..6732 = 0.3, 10.5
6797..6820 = 0.4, 10.3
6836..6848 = 0.1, 10.4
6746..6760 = -0.3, 10.8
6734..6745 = -0.2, 10.9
